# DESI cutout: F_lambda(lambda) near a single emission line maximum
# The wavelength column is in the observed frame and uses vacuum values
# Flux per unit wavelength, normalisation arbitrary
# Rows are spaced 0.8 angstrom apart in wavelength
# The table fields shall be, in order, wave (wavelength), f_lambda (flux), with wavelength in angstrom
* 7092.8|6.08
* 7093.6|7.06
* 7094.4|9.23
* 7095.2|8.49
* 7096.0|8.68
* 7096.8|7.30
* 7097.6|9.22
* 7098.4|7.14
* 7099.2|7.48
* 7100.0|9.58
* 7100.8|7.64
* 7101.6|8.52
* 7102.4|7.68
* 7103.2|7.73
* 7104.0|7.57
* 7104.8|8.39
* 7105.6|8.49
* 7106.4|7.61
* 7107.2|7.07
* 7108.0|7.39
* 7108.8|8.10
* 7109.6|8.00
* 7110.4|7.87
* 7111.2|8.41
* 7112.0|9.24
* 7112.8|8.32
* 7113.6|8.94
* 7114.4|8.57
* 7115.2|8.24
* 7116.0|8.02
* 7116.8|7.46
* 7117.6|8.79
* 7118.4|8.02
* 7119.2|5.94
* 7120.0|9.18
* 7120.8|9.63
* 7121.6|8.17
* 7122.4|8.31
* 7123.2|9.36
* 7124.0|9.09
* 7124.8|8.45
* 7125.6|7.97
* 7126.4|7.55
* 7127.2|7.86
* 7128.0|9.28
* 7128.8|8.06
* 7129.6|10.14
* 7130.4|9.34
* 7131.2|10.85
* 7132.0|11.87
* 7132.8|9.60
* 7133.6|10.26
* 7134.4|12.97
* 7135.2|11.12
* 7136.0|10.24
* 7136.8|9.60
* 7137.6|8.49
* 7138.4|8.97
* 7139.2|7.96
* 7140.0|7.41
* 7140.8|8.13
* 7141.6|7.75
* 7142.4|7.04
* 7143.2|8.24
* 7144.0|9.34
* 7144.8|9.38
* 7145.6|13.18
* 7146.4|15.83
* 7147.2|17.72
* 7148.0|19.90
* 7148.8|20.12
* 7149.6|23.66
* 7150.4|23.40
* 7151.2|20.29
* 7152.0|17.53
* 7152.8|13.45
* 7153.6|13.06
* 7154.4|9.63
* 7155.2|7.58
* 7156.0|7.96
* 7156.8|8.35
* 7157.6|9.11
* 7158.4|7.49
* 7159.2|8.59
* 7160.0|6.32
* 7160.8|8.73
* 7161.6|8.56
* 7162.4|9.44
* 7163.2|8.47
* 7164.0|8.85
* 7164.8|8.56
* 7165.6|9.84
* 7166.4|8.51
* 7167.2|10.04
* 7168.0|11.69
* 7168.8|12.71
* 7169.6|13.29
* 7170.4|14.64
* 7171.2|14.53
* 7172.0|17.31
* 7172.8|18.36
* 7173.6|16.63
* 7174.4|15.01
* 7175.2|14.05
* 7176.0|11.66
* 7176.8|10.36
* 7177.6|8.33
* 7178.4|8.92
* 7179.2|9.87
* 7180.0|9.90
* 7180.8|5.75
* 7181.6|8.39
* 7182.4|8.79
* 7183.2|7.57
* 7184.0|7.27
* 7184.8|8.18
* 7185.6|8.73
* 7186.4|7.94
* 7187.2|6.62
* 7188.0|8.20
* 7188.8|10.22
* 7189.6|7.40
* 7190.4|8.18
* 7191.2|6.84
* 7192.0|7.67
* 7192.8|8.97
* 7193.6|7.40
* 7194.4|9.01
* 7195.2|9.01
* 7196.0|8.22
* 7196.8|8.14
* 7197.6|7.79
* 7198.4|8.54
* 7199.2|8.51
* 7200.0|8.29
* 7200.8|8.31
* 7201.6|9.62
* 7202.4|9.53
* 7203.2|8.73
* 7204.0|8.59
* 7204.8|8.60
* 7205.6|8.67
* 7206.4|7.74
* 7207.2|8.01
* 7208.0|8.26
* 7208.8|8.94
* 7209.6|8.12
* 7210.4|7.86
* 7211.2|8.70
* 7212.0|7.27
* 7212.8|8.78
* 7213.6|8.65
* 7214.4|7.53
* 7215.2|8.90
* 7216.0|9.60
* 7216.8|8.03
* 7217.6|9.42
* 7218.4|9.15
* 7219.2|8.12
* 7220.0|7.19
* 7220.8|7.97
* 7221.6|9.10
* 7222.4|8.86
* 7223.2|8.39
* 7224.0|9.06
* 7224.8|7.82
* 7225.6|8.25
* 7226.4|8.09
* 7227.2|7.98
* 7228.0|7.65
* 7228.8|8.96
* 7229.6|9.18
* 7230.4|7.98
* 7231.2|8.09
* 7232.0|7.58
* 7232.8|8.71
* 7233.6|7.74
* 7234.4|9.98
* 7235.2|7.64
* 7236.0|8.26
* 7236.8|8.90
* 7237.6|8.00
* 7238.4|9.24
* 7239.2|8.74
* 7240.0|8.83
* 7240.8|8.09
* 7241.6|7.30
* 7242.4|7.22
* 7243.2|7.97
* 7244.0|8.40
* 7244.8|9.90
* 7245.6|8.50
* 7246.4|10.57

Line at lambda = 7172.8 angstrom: [N II] 6583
